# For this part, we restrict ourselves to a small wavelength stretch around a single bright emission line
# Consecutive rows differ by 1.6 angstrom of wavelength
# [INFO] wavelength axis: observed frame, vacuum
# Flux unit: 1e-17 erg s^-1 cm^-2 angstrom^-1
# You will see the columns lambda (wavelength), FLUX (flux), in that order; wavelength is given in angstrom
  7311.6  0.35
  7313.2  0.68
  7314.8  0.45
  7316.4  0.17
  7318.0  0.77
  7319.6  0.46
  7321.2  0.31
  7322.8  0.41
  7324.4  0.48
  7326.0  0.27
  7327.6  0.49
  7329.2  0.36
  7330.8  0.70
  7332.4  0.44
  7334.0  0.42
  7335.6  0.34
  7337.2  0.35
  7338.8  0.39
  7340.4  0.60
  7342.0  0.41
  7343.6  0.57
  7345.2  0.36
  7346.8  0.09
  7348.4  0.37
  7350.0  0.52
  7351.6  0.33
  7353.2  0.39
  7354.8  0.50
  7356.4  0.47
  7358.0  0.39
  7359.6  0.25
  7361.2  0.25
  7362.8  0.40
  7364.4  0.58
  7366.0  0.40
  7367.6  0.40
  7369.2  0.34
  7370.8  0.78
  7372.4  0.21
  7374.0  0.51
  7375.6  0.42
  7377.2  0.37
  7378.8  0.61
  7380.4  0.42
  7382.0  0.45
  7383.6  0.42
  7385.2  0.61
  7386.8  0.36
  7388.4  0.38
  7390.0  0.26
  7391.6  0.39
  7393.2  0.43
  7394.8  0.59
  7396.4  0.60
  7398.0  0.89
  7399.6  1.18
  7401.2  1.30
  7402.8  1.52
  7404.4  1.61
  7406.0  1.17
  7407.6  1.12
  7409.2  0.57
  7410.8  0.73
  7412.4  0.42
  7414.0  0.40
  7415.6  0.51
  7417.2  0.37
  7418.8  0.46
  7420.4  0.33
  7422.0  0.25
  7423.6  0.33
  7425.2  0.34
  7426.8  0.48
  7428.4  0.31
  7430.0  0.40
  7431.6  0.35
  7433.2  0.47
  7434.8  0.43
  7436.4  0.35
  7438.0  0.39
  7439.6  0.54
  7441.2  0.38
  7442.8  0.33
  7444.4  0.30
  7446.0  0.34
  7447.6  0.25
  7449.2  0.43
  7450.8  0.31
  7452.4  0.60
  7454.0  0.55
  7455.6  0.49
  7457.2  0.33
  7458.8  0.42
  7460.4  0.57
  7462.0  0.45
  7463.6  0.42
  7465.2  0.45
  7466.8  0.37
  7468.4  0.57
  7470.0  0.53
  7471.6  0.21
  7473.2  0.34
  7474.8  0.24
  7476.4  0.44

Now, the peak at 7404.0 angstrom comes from [O II]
